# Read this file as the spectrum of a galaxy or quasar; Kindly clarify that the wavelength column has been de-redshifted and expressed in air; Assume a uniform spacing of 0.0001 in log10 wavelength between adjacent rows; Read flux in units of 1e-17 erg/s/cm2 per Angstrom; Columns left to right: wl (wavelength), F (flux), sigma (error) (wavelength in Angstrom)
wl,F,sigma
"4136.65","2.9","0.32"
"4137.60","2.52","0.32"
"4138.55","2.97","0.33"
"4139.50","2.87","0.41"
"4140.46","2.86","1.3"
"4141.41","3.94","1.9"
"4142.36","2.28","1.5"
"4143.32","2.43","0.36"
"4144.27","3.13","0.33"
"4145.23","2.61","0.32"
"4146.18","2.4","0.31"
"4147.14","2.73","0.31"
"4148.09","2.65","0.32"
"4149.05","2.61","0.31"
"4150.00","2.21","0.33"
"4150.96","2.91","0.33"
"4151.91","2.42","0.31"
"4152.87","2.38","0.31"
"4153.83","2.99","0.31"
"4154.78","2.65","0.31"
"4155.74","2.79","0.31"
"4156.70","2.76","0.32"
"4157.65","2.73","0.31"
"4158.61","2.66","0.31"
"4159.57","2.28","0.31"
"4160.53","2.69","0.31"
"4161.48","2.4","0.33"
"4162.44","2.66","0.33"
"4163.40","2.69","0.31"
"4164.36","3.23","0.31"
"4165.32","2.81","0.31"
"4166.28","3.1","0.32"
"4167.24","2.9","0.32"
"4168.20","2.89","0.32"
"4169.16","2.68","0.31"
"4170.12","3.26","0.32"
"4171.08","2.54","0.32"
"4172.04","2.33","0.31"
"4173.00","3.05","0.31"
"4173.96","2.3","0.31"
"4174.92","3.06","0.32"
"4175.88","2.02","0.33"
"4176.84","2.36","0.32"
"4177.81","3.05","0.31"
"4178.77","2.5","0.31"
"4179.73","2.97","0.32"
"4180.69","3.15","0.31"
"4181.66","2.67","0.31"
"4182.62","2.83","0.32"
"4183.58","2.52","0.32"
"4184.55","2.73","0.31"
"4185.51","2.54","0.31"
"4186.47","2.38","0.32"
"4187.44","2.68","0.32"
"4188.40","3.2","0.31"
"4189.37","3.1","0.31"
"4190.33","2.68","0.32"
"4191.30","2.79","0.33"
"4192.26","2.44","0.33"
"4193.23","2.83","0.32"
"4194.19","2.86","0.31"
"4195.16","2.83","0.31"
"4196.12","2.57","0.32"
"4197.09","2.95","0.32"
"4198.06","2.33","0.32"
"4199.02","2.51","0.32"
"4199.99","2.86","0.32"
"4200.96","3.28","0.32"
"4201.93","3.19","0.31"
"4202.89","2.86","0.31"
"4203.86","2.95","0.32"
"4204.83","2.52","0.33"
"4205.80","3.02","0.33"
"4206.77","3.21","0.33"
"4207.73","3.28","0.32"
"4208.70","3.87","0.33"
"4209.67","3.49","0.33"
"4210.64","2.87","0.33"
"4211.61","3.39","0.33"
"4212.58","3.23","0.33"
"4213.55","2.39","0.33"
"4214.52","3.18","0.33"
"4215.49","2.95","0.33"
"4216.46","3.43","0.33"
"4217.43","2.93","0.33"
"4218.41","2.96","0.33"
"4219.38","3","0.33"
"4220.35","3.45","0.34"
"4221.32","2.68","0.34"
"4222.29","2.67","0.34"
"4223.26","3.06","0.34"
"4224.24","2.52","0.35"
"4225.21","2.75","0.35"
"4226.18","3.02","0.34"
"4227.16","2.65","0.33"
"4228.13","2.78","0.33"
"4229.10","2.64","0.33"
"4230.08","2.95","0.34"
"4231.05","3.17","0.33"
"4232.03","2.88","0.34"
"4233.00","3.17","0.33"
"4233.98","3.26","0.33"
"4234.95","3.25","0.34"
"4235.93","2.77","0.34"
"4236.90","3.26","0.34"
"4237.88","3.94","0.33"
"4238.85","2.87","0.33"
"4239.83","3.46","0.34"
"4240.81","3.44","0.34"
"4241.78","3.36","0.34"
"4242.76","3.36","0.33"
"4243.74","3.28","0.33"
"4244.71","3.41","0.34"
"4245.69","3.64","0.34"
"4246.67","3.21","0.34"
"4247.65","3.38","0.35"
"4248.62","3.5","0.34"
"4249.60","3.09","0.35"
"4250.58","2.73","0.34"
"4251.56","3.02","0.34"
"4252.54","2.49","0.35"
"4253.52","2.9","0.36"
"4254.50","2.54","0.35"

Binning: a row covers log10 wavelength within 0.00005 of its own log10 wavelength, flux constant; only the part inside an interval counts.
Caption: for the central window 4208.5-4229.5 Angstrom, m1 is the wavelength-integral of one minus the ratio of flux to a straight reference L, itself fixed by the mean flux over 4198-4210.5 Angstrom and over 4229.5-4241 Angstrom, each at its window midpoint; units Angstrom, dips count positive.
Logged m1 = 0.87 Angstrom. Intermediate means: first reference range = 3.05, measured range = 2.99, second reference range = 3.19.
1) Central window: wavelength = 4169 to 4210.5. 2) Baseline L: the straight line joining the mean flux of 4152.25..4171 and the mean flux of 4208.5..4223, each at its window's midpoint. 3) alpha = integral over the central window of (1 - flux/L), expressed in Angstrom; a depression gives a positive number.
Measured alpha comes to 1.5 Angstrom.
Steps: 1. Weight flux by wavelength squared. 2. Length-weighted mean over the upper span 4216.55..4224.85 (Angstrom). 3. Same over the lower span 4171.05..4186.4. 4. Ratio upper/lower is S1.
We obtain 1.1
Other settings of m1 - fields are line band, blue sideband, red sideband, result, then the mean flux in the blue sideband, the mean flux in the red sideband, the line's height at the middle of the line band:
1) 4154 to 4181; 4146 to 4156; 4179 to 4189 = -0.44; 2.61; 2.76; 2.69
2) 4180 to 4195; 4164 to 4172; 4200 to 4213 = 1.28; 2.89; 3.15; 3.02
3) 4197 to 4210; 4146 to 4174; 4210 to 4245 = -0.36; 2.7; 3.07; 2.94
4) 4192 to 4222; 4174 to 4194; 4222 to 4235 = -1.76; 2.72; 2.9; 2.81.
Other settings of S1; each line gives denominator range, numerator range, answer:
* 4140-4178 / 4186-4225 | 1.11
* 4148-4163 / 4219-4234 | 1.15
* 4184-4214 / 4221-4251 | 1.09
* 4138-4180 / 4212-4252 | 1.18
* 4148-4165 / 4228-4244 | 1.24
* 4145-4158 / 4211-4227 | 1.16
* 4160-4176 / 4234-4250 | 1.25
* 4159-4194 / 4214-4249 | 1.17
